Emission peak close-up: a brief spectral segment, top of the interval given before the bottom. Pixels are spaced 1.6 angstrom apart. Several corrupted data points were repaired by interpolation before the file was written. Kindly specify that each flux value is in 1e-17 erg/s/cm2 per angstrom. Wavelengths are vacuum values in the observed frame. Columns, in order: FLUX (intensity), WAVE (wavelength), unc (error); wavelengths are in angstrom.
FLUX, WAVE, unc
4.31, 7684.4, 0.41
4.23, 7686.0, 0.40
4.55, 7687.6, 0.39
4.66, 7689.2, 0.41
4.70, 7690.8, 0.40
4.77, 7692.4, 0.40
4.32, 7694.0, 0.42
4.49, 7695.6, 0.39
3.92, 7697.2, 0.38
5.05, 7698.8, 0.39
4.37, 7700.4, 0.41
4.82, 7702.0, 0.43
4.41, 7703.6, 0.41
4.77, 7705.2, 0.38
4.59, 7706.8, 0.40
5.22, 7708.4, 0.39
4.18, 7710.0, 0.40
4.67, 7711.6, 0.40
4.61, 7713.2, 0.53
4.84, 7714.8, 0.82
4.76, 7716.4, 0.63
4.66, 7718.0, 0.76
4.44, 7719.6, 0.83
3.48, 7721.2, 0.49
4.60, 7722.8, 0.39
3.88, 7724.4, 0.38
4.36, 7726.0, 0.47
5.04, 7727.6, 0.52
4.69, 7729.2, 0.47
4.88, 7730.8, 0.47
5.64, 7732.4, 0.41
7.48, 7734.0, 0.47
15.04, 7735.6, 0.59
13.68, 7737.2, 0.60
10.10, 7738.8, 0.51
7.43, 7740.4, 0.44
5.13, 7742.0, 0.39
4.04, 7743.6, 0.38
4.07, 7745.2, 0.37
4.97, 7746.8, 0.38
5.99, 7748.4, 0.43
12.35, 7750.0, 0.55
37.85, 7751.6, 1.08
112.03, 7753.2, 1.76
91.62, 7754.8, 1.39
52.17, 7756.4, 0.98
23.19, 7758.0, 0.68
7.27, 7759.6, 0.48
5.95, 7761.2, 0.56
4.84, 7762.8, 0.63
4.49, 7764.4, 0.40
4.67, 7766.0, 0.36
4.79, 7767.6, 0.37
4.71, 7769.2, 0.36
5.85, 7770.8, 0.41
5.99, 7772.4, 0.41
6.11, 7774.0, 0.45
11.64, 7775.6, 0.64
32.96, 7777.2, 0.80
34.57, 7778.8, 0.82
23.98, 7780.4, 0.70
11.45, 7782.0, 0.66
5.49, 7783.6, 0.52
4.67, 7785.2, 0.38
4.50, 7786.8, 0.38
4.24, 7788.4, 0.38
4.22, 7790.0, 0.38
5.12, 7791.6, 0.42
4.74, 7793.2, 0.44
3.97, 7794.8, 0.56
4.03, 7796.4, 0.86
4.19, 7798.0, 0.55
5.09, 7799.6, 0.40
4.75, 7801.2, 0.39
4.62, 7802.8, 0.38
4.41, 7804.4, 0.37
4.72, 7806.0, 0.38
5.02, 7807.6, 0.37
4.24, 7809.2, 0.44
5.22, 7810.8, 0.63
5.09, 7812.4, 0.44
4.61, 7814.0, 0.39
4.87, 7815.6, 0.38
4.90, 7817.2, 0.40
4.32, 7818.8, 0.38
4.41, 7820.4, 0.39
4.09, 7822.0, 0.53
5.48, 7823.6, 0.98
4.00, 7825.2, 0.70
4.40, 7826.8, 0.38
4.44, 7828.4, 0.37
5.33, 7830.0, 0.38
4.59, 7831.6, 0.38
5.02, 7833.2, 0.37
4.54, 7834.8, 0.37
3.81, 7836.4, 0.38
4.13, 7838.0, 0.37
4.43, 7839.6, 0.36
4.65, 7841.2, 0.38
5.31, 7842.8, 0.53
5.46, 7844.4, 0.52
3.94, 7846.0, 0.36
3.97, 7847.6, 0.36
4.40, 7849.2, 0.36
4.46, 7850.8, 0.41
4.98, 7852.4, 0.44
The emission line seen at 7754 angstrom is H-alpha 6563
